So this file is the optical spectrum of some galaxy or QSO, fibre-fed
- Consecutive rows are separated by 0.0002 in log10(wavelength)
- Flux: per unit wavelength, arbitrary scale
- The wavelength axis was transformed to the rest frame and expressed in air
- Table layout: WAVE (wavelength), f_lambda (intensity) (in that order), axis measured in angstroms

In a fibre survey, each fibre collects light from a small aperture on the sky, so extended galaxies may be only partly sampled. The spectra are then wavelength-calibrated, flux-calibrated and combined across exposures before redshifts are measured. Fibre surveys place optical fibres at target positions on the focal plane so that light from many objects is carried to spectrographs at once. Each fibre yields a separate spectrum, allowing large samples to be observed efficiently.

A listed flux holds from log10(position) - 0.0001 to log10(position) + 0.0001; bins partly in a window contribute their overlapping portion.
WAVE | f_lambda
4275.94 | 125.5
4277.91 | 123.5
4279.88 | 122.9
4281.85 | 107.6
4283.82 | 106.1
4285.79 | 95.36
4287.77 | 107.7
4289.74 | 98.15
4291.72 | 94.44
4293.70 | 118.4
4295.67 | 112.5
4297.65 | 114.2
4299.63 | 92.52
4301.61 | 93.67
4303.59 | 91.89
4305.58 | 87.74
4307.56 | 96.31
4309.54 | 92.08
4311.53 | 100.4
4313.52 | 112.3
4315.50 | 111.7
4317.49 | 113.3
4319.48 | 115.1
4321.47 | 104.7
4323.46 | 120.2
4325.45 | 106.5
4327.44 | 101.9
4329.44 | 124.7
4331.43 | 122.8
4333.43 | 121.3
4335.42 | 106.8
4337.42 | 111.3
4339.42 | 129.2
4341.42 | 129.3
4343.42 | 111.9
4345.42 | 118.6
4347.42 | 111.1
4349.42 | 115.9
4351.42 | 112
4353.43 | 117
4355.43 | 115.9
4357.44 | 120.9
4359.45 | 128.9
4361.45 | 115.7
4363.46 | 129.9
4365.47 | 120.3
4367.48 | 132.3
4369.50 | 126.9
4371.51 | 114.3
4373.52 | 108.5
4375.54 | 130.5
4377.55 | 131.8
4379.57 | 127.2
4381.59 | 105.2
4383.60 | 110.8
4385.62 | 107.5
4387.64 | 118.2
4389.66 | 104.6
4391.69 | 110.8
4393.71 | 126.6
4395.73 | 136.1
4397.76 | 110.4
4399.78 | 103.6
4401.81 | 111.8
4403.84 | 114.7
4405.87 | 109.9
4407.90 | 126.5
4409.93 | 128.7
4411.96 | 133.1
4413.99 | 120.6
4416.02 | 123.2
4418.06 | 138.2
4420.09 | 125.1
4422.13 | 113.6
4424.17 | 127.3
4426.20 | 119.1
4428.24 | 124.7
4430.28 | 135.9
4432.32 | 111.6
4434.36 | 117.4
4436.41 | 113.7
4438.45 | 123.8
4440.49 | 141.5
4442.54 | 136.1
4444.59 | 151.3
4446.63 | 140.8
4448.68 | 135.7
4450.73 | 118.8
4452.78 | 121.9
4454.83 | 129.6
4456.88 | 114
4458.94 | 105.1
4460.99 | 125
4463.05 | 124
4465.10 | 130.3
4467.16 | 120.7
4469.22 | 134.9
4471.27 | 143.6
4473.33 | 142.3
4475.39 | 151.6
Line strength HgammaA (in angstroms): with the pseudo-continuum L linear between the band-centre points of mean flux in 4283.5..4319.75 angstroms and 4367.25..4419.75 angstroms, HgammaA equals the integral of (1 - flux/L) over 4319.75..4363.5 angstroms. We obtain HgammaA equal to -2.7 angstroms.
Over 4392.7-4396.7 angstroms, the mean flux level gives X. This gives 131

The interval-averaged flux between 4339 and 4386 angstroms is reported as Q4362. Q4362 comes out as 120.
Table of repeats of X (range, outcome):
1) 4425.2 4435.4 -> 122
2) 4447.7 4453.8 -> 125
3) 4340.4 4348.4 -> 118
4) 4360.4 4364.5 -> 123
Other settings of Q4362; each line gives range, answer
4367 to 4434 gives 120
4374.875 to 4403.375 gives 117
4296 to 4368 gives 112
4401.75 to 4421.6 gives 123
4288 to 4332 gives 106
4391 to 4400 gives 119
